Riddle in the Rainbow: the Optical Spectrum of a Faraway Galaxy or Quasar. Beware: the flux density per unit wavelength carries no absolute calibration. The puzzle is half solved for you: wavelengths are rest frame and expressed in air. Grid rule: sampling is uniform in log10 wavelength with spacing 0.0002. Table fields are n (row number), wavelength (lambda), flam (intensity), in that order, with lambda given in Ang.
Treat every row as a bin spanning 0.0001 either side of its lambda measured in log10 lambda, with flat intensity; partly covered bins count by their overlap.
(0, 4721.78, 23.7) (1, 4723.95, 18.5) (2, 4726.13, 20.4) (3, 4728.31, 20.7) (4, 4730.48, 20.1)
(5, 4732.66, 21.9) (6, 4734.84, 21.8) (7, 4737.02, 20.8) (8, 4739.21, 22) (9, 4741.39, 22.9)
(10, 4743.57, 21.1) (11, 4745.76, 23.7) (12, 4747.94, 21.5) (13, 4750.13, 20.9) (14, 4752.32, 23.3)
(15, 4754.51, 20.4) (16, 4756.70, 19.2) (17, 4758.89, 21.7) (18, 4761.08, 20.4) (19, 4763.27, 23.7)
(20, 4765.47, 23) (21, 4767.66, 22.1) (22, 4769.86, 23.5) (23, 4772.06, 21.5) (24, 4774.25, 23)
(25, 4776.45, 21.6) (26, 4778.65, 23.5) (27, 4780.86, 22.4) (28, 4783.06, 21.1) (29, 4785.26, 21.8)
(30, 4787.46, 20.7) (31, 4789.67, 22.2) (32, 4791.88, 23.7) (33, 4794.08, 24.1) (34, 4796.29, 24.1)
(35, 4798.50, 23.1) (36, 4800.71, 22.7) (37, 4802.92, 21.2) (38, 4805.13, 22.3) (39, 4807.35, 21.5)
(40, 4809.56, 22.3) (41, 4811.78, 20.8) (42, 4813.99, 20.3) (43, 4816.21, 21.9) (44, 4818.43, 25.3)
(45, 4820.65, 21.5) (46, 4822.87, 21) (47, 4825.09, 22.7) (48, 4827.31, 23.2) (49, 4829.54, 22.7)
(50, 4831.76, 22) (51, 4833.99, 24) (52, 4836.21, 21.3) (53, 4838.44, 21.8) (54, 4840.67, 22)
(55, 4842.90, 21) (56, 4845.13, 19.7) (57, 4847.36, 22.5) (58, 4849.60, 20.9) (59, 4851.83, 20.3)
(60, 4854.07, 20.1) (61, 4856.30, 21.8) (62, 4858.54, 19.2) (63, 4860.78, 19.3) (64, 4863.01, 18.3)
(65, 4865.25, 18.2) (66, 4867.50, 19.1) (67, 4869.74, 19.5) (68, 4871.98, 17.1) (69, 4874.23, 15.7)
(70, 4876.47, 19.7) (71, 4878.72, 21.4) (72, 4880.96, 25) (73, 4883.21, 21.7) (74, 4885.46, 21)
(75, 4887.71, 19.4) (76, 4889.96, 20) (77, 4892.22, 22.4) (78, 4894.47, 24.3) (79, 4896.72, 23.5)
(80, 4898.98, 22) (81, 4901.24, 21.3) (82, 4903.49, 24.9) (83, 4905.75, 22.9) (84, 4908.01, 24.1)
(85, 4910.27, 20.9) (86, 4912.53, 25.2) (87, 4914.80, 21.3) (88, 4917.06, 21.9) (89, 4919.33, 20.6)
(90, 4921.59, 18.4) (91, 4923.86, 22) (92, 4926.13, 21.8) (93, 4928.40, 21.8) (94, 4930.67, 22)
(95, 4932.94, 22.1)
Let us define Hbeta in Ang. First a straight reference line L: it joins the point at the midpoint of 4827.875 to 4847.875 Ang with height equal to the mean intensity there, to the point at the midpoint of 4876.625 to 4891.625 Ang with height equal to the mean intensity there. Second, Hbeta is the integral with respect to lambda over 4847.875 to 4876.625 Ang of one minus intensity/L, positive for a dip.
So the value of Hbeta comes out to 3.2 Ang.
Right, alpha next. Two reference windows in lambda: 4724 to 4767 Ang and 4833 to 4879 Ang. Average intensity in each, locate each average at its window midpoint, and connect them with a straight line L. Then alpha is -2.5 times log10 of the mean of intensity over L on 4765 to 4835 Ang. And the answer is -0.08 mag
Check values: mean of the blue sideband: 21.5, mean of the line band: 22.4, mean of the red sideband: 20.1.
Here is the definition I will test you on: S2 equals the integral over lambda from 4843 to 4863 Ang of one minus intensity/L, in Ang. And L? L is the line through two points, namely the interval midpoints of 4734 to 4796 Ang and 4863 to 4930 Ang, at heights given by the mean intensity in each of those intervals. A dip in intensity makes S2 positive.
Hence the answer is 1.1 Ang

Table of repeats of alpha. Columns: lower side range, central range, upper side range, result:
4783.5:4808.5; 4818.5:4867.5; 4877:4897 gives 0.05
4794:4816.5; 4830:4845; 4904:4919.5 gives 0.02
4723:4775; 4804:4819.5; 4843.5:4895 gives -0.06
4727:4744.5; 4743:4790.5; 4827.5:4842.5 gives -0.01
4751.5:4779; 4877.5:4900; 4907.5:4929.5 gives -0.01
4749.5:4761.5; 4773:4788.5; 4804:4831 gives -0.03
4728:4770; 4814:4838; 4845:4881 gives -0.10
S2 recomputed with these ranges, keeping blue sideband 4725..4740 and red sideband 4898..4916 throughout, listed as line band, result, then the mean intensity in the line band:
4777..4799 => -1.02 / 22.6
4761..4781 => -1.05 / 22.6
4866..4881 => 2.18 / 19.2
